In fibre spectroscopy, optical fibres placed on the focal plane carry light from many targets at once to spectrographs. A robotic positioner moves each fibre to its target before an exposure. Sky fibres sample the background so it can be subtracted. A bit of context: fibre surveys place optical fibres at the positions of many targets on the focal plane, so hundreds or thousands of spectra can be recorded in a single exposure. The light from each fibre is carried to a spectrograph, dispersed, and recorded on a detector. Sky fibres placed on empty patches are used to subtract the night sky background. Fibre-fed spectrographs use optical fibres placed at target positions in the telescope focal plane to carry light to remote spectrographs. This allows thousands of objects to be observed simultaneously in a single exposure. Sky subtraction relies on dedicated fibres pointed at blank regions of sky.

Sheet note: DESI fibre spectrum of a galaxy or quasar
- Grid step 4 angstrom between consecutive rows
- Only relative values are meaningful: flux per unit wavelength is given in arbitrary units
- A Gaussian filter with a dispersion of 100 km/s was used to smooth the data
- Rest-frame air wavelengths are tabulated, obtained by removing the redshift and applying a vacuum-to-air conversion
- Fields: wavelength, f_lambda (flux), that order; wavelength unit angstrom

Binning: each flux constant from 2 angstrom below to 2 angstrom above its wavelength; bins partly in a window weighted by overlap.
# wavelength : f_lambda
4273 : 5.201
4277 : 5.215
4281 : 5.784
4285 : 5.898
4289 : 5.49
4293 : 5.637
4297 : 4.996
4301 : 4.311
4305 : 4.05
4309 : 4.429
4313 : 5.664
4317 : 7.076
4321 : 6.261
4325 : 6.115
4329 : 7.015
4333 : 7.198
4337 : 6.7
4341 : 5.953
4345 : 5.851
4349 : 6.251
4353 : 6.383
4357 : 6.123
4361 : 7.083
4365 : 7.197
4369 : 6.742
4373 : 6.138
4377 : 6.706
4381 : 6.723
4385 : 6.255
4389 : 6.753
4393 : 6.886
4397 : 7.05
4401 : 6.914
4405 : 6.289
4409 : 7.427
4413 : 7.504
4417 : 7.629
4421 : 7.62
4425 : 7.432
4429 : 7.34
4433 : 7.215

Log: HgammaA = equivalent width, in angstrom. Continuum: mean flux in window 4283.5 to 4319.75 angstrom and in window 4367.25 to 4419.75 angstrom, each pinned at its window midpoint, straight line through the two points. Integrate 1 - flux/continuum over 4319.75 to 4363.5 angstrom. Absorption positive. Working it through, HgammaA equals -3.6 angstrom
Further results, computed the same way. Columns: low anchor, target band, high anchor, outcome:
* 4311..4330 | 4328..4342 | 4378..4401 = -0.6 angstrom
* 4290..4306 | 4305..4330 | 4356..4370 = -2.0 angstrom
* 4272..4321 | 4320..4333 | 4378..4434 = -1.7 angstrom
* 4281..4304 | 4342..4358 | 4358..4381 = 0.6 angstrom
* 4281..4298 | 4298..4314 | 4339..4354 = 3.2 angstrom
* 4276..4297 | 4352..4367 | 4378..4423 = -0.5 angstrom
